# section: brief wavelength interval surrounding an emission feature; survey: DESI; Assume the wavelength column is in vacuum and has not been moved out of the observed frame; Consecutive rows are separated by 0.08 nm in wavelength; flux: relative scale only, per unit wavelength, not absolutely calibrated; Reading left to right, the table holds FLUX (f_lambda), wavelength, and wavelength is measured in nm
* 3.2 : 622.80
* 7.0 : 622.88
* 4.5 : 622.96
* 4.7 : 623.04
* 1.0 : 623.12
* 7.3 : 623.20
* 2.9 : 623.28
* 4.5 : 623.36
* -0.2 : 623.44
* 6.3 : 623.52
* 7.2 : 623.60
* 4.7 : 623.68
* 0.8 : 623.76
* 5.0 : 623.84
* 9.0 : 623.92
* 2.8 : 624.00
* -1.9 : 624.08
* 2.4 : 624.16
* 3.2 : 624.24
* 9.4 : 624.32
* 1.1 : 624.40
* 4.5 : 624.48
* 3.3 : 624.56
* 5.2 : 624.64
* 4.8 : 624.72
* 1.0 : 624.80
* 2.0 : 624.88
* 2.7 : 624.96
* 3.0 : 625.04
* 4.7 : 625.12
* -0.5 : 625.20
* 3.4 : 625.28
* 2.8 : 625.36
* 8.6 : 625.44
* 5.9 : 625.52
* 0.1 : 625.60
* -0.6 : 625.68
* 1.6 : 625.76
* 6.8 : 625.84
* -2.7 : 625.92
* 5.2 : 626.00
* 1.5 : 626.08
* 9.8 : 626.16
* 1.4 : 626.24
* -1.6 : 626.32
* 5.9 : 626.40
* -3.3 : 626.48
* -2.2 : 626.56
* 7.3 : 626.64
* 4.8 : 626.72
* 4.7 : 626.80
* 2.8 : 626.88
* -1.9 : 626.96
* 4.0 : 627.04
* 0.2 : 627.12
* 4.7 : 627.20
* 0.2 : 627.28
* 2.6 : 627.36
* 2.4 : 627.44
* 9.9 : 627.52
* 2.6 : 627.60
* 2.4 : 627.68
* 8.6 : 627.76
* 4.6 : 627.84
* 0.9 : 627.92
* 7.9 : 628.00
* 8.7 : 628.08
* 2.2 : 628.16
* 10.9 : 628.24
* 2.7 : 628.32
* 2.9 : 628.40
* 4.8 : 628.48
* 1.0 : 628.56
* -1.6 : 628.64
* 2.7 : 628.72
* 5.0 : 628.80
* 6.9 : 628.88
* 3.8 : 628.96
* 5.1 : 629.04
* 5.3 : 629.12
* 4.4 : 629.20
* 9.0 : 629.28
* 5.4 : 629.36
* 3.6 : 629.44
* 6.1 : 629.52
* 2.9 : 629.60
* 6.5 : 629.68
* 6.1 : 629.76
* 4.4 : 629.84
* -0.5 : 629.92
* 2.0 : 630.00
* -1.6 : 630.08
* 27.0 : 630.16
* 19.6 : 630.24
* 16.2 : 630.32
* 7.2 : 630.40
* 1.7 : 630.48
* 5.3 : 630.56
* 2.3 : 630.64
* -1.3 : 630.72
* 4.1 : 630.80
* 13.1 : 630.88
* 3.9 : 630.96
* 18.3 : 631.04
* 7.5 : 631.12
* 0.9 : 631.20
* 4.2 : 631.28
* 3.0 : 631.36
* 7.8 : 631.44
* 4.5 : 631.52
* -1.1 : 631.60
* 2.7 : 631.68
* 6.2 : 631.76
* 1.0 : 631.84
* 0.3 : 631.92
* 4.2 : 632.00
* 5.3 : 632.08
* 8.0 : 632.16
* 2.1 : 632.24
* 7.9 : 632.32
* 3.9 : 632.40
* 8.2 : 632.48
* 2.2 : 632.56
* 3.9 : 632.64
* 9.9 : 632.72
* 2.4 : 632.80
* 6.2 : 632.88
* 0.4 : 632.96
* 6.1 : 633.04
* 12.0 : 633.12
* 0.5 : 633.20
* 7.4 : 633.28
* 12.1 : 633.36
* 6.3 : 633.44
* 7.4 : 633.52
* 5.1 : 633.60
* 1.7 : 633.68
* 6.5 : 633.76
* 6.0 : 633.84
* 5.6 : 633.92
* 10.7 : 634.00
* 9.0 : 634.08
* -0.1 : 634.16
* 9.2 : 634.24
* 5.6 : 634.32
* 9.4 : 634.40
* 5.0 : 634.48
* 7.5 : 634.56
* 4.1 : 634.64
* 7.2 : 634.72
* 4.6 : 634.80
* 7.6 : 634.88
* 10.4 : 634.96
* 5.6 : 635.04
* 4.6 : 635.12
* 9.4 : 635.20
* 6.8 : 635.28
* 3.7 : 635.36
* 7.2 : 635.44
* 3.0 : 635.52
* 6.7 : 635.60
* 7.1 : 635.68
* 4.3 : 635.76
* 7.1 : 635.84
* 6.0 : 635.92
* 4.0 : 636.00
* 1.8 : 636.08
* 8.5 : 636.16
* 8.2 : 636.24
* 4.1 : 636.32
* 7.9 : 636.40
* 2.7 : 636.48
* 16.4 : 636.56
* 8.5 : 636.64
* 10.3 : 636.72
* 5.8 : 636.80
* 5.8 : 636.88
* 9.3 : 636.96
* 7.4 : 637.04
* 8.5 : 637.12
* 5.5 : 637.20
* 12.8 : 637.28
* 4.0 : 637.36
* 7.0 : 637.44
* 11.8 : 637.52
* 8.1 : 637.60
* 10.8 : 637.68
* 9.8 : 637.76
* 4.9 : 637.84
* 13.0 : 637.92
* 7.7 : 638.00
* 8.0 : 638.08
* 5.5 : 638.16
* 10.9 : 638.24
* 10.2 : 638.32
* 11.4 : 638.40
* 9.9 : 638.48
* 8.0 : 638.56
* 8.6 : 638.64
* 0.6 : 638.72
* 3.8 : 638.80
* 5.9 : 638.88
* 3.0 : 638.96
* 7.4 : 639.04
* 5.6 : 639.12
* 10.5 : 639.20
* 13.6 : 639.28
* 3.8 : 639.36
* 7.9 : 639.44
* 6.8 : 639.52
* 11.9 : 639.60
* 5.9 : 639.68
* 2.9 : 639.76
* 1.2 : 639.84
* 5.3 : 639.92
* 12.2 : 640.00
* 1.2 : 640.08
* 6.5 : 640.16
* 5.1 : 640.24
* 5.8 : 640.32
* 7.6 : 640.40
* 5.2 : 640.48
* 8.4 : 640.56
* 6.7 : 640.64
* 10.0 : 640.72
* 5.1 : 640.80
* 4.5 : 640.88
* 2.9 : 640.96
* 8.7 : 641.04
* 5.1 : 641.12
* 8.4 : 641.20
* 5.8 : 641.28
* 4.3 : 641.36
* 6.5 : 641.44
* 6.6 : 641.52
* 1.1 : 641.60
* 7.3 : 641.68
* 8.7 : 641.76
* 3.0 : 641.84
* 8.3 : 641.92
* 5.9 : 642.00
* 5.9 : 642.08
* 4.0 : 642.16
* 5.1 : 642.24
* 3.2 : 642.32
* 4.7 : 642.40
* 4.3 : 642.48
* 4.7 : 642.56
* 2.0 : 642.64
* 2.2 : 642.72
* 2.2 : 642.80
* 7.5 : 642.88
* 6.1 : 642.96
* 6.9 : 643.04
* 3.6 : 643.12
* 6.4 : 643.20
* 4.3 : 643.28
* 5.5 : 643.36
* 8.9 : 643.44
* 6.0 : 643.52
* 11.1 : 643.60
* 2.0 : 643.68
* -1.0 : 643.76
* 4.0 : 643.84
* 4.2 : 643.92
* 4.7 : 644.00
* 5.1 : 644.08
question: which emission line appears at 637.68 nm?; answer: Mg II 2798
